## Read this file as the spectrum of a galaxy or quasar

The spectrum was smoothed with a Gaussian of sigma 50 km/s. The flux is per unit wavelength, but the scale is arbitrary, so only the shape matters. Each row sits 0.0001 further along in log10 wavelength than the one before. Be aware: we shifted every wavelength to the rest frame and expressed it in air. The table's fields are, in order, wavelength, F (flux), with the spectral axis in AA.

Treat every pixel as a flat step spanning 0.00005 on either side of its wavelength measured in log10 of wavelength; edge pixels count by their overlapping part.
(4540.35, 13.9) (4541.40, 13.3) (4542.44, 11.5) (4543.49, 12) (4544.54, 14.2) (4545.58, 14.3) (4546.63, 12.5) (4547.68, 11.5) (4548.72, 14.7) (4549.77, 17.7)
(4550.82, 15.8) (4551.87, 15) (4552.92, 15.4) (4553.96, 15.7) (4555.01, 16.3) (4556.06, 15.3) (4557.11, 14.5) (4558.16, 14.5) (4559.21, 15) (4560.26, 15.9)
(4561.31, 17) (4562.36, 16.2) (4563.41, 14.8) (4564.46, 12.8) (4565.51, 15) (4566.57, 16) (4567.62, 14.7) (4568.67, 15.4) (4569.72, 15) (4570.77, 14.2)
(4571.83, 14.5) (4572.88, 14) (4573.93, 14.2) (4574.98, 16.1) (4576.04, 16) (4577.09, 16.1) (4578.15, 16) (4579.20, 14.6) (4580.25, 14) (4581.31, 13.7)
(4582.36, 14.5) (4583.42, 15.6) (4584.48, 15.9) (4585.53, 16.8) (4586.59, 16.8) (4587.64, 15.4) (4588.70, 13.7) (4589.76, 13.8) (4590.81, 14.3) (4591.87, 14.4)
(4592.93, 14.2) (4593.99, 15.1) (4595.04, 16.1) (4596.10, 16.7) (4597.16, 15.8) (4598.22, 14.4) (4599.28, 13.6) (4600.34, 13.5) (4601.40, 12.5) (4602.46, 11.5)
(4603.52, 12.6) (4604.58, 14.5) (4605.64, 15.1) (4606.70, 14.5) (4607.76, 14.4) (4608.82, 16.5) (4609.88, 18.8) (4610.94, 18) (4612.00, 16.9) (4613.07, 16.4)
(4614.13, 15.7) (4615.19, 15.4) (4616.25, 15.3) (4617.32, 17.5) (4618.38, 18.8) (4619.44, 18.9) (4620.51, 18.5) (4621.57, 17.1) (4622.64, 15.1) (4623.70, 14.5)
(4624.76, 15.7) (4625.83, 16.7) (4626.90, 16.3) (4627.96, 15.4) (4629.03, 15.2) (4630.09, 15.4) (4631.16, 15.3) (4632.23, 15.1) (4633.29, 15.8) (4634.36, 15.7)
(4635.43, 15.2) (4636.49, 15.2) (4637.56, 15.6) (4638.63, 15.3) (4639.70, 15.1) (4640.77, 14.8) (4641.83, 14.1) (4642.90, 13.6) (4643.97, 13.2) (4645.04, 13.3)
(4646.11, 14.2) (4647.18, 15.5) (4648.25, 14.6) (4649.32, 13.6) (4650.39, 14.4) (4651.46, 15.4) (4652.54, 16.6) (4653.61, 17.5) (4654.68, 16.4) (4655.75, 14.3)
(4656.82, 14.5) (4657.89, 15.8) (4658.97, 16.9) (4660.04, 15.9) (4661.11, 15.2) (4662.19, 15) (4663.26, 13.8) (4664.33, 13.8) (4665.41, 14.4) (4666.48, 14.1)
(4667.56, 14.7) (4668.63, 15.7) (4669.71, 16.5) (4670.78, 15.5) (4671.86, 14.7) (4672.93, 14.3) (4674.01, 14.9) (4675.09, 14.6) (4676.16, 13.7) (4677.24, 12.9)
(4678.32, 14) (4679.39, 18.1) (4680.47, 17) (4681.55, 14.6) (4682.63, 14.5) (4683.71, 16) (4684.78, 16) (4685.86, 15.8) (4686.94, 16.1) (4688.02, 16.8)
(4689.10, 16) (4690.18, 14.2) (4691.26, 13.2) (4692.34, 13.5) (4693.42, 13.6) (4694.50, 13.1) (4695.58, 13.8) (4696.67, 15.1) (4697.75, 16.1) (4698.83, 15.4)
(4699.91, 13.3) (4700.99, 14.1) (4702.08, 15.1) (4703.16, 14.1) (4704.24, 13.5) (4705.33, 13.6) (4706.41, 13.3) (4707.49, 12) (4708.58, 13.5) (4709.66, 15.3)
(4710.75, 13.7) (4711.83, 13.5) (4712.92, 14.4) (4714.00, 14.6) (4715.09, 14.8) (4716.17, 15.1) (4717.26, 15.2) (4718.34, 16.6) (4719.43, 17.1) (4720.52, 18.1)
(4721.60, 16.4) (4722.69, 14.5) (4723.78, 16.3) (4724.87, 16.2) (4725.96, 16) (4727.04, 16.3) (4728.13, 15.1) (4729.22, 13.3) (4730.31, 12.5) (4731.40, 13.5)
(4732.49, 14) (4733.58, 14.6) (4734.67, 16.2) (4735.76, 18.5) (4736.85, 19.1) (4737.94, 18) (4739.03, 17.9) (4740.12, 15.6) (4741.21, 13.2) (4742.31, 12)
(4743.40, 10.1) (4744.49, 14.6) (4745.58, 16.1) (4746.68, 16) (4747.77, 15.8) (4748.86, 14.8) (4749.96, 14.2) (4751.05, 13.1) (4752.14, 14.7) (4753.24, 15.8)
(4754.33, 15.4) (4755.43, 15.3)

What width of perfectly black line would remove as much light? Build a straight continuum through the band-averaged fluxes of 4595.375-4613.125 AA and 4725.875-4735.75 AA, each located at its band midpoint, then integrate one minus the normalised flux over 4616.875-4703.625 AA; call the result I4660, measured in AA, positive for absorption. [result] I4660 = -1.7 AA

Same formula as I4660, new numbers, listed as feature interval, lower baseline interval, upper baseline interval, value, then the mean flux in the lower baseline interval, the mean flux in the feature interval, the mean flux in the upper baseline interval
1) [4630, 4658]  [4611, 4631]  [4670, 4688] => 1.6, 16.4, 15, 15.2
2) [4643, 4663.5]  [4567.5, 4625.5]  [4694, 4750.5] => 0.1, 15.3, 15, 14.9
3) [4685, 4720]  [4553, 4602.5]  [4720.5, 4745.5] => 1.5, 15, 14.6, 15.3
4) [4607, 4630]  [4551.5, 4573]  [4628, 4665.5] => -2.2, 15.1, 16.5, 15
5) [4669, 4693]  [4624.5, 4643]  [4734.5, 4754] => 0.3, 15.3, 15.1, 15.3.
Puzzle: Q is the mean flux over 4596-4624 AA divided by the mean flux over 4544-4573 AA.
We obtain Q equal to 1.05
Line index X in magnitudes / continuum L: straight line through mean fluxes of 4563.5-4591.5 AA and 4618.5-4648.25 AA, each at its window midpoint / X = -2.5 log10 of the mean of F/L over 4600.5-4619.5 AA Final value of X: -0.03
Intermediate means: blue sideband 15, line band 15.6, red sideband 15.4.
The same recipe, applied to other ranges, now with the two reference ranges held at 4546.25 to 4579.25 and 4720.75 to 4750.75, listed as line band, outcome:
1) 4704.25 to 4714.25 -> 0.11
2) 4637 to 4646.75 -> 0.06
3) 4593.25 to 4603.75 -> 0.07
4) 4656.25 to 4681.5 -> 0.01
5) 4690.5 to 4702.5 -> 0.07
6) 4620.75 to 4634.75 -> -0.04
